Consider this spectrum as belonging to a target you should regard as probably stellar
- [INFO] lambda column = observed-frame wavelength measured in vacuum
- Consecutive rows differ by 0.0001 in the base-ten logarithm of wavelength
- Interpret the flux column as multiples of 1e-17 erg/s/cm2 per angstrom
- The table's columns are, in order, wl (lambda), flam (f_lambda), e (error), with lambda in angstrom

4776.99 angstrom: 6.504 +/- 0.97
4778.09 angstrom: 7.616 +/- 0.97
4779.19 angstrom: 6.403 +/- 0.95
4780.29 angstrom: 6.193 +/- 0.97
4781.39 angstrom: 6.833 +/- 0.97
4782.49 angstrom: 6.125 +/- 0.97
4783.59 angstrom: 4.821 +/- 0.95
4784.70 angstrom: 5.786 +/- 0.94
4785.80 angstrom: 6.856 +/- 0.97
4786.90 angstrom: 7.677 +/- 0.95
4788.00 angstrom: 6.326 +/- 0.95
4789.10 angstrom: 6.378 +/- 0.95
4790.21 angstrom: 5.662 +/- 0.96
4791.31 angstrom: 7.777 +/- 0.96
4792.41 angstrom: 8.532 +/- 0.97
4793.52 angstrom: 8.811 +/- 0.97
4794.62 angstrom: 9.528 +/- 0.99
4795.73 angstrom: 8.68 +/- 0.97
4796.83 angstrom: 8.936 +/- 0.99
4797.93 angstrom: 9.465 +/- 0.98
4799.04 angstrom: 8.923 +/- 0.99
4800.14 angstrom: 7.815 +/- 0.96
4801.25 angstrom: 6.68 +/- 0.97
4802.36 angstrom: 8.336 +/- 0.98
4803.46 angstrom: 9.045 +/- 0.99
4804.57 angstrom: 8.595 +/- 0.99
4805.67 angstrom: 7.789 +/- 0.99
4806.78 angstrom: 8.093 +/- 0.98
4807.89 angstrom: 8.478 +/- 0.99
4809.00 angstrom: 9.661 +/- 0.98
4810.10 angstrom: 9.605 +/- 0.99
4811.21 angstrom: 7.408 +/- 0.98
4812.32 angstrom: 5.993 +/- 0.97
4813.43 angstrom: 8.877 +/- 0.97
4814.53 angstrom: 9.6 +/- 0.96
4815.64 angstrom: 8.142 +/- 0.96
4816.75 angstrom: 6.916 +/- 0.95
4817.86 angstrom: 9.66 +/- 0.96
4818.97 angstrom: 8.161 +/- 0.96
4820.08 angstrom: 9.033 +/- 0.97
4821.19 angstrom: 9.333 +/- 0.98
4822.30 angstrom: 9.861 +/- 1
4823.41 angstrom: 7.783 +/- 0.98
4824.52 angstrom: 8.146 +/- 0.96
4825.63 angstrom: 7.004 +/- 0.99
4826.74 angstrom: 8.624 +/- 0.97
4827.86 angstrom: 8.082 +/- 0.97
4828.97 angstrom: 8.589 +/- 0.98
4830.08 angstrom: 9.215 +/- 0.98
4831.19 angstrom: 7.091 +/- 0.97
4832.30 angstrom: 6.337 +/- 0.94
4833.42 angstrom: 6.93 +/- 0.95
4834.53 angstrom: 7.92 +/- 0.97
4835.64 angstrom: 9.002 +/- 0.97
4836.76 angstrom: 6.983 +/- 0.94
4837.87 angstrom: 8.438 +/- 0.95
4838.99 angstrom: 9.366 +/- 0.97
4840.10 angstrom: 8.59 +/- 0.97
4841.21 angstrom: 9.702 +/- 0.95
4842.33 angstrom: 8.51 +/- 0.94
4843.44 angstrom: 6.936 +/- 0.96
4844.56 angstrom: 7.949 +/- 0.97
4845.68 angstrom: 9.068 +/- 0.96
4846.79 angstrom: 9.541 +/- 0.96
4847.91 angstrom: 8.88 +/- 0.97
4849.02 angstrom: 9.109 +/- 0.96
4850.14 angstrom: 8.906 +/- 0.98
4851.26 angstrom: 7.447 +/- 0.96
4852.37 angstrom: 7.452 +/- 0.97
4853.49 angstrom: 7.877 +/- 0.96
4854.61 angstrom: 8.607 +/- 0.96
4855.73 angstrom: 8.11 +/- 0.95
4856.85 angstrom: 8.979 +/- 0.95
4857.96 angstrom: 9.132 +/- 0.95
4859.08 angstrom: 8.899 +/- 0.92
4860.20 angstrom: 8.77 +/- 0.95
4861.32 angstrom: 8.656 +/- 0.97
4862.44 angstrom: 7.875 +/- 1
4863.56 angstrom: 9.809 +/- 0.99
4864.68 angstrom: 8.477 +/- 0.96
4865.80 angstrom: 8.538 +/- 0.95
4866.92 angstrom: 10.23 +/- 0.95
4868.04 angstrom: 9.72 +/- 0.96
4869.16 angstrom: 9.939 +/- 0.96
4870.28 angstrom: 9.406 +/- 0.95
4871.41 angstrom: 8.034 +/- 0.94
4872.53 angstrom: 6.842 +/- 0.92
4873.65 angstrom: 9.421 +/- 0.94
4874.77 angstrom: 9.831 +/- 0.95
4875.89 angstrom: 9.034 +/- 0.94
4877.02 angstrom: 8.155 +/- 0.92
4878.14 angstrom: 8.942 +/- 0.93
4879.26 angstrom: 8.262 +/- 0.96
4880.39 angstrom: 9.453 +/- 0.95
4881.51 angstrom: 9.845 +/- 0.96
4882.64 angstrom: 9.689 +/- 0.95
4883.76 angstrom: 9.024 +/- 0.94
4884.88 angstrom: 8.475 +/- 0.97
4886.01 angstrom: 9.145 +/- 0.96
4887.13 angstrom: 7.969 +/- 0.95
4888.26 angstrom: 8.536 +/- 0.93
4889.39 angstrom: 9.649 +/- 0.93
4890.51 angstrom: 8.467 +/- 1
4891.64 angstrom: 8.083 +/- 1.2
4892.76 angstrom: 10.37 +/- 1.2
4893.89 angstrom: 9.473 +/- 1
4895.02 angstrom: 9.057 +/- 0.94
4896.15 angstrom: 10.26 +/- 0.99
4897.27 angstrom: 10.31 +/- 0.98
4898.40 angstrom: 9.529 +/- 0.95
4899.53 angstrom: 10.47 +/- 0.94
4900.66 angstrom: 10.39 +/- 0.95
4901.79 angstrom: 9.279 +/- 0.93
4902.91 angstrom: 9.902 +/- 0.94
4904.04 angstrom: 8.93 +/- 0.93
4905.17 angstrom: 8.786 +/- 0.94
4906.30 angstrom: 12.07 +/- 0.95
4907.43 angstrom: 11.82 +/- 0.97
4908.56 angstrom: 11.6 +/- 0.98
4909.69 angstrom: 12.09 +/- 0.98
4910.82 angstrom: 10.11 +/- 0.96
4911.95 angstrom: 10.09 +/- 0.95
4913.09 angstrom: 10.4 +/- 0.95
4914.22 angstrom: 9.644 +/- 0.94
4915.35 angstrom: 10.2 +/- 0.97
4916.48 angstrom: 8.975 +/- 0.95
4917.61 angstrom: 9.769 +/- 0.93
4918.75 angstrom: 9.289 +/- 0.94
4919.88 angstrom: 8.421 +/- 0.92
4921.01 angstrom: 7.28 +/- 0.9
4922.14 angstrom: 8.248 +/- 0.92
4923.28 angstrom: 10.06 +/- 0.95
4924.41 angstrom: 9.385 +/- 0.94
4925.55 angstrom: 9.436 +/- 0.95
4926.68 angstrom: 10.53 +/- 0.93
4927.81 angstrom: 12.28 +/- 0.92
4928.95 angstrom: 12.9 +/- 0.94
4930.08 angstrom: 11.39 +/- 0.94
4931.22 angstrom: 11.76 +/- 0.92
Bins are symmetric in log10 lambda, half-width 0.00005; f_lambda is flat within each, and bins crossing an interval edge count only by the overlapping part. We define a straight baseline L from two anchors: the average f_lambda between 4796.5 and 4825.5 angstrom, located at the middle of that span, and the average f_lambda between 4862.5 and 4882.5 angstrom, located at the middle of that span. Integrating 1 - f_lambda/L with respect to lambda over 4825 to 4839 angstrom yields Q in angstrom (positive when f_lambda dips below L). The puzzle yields 1.2 angstrom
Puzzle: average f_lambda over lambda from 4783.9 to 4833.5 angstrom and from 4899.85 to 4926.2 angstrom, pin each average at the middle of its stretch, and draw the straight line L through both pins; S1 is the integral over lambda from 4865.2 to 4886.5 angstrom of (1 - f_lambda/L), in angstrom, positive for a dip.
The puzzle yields 0.4 angstrom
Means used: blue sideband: 8.09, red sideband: 9.84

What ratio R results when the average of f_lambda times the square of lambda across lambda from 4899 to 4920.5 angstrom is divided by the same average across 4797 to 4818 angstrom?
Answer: 1.26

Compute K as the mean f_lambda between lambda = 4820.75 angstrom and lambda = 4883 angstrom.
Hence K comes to 8.59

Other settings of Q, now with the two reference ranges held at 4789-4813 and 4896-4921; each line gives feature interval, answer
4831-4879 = 3.1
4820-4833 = 0.7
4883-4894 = 0.9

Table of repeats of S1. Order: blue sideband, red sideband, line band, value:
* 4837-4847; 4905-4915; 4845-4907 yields 3.9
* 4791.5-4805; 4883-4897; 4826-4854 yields 1.8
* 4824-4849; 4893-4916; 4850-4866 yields 0.7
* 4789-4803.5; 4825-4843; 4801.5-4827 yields -0.8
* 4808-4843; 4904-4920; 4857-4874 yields 0.6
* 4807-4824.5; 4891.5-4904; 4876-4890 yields 0.9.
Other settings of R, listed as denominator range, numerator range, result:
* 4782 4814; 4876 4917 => 1.28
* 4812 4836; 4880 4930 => 1.23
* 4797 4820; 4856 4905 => 1.12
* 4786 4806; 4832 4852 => 1.06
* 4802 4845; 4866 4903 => 1.14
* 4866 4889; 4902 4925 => 1.11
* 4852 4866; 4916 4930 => 1.17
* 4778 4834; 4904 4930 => 1.35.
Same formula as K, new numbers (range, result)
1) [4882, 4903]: 9.36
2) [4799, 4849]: 8.33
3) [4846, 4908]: 9.13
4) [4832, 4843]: 8.21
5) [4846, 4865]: 8.63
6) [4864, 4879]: 8.96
